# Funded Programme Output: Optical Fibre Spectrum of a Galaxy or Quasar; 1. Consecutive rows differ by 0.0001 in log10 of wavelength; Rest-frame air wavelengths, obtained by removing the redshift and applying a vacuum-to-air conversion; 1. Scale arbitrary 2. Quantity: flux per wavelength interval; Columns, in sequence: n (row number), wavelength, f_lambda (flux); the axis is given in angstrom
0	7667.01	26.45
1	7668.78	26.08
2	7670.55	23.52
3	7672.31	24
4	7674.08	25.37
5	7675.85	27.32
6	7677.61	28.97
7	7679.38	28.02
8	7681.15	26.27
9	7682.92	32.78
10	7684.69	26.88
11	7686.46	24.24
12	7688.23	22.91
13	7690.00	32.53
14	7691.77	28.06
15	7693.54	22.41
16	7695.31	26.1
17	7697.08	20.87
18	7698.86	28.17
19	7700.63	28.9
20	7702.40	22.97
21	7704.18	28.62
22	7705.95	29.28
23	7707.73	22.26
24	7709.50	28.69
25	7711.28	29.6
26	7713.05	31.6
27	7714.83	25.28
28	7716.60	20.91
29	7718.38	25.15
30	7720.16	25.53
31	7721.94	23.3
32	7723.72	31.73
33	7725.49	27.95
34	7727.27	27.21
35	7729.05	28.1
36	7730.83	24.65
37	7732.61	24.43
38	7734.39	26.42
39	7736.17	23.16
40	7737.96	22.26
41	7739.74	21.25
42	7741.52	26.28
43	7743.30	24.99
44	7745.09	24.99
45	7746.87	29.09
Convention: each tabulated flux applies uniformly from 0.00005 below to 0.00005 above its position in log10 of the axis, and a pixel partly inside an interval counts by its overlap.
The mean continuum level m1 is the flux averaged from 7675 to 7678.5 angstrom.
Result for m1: 28.2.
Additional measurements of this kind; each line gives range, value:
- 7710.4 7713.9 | 30.6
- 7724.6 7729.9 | 27.8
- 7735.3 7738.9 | 22.6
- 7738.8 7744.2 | 24.2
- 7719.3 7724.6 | 26.8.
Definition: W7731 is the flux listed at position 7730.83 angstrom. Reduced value 24.65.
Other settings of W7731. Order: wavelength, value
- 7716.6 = 20.91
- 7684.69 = 26.88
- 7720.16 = 25.53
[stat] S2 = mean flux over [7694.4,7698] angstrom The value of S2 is 23.5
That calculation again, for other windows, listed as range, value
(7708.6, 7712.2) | 29.2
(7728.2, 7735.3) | 25.9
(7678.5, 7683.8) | 29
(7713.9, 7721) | 24.2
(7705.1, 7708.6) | 25.7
